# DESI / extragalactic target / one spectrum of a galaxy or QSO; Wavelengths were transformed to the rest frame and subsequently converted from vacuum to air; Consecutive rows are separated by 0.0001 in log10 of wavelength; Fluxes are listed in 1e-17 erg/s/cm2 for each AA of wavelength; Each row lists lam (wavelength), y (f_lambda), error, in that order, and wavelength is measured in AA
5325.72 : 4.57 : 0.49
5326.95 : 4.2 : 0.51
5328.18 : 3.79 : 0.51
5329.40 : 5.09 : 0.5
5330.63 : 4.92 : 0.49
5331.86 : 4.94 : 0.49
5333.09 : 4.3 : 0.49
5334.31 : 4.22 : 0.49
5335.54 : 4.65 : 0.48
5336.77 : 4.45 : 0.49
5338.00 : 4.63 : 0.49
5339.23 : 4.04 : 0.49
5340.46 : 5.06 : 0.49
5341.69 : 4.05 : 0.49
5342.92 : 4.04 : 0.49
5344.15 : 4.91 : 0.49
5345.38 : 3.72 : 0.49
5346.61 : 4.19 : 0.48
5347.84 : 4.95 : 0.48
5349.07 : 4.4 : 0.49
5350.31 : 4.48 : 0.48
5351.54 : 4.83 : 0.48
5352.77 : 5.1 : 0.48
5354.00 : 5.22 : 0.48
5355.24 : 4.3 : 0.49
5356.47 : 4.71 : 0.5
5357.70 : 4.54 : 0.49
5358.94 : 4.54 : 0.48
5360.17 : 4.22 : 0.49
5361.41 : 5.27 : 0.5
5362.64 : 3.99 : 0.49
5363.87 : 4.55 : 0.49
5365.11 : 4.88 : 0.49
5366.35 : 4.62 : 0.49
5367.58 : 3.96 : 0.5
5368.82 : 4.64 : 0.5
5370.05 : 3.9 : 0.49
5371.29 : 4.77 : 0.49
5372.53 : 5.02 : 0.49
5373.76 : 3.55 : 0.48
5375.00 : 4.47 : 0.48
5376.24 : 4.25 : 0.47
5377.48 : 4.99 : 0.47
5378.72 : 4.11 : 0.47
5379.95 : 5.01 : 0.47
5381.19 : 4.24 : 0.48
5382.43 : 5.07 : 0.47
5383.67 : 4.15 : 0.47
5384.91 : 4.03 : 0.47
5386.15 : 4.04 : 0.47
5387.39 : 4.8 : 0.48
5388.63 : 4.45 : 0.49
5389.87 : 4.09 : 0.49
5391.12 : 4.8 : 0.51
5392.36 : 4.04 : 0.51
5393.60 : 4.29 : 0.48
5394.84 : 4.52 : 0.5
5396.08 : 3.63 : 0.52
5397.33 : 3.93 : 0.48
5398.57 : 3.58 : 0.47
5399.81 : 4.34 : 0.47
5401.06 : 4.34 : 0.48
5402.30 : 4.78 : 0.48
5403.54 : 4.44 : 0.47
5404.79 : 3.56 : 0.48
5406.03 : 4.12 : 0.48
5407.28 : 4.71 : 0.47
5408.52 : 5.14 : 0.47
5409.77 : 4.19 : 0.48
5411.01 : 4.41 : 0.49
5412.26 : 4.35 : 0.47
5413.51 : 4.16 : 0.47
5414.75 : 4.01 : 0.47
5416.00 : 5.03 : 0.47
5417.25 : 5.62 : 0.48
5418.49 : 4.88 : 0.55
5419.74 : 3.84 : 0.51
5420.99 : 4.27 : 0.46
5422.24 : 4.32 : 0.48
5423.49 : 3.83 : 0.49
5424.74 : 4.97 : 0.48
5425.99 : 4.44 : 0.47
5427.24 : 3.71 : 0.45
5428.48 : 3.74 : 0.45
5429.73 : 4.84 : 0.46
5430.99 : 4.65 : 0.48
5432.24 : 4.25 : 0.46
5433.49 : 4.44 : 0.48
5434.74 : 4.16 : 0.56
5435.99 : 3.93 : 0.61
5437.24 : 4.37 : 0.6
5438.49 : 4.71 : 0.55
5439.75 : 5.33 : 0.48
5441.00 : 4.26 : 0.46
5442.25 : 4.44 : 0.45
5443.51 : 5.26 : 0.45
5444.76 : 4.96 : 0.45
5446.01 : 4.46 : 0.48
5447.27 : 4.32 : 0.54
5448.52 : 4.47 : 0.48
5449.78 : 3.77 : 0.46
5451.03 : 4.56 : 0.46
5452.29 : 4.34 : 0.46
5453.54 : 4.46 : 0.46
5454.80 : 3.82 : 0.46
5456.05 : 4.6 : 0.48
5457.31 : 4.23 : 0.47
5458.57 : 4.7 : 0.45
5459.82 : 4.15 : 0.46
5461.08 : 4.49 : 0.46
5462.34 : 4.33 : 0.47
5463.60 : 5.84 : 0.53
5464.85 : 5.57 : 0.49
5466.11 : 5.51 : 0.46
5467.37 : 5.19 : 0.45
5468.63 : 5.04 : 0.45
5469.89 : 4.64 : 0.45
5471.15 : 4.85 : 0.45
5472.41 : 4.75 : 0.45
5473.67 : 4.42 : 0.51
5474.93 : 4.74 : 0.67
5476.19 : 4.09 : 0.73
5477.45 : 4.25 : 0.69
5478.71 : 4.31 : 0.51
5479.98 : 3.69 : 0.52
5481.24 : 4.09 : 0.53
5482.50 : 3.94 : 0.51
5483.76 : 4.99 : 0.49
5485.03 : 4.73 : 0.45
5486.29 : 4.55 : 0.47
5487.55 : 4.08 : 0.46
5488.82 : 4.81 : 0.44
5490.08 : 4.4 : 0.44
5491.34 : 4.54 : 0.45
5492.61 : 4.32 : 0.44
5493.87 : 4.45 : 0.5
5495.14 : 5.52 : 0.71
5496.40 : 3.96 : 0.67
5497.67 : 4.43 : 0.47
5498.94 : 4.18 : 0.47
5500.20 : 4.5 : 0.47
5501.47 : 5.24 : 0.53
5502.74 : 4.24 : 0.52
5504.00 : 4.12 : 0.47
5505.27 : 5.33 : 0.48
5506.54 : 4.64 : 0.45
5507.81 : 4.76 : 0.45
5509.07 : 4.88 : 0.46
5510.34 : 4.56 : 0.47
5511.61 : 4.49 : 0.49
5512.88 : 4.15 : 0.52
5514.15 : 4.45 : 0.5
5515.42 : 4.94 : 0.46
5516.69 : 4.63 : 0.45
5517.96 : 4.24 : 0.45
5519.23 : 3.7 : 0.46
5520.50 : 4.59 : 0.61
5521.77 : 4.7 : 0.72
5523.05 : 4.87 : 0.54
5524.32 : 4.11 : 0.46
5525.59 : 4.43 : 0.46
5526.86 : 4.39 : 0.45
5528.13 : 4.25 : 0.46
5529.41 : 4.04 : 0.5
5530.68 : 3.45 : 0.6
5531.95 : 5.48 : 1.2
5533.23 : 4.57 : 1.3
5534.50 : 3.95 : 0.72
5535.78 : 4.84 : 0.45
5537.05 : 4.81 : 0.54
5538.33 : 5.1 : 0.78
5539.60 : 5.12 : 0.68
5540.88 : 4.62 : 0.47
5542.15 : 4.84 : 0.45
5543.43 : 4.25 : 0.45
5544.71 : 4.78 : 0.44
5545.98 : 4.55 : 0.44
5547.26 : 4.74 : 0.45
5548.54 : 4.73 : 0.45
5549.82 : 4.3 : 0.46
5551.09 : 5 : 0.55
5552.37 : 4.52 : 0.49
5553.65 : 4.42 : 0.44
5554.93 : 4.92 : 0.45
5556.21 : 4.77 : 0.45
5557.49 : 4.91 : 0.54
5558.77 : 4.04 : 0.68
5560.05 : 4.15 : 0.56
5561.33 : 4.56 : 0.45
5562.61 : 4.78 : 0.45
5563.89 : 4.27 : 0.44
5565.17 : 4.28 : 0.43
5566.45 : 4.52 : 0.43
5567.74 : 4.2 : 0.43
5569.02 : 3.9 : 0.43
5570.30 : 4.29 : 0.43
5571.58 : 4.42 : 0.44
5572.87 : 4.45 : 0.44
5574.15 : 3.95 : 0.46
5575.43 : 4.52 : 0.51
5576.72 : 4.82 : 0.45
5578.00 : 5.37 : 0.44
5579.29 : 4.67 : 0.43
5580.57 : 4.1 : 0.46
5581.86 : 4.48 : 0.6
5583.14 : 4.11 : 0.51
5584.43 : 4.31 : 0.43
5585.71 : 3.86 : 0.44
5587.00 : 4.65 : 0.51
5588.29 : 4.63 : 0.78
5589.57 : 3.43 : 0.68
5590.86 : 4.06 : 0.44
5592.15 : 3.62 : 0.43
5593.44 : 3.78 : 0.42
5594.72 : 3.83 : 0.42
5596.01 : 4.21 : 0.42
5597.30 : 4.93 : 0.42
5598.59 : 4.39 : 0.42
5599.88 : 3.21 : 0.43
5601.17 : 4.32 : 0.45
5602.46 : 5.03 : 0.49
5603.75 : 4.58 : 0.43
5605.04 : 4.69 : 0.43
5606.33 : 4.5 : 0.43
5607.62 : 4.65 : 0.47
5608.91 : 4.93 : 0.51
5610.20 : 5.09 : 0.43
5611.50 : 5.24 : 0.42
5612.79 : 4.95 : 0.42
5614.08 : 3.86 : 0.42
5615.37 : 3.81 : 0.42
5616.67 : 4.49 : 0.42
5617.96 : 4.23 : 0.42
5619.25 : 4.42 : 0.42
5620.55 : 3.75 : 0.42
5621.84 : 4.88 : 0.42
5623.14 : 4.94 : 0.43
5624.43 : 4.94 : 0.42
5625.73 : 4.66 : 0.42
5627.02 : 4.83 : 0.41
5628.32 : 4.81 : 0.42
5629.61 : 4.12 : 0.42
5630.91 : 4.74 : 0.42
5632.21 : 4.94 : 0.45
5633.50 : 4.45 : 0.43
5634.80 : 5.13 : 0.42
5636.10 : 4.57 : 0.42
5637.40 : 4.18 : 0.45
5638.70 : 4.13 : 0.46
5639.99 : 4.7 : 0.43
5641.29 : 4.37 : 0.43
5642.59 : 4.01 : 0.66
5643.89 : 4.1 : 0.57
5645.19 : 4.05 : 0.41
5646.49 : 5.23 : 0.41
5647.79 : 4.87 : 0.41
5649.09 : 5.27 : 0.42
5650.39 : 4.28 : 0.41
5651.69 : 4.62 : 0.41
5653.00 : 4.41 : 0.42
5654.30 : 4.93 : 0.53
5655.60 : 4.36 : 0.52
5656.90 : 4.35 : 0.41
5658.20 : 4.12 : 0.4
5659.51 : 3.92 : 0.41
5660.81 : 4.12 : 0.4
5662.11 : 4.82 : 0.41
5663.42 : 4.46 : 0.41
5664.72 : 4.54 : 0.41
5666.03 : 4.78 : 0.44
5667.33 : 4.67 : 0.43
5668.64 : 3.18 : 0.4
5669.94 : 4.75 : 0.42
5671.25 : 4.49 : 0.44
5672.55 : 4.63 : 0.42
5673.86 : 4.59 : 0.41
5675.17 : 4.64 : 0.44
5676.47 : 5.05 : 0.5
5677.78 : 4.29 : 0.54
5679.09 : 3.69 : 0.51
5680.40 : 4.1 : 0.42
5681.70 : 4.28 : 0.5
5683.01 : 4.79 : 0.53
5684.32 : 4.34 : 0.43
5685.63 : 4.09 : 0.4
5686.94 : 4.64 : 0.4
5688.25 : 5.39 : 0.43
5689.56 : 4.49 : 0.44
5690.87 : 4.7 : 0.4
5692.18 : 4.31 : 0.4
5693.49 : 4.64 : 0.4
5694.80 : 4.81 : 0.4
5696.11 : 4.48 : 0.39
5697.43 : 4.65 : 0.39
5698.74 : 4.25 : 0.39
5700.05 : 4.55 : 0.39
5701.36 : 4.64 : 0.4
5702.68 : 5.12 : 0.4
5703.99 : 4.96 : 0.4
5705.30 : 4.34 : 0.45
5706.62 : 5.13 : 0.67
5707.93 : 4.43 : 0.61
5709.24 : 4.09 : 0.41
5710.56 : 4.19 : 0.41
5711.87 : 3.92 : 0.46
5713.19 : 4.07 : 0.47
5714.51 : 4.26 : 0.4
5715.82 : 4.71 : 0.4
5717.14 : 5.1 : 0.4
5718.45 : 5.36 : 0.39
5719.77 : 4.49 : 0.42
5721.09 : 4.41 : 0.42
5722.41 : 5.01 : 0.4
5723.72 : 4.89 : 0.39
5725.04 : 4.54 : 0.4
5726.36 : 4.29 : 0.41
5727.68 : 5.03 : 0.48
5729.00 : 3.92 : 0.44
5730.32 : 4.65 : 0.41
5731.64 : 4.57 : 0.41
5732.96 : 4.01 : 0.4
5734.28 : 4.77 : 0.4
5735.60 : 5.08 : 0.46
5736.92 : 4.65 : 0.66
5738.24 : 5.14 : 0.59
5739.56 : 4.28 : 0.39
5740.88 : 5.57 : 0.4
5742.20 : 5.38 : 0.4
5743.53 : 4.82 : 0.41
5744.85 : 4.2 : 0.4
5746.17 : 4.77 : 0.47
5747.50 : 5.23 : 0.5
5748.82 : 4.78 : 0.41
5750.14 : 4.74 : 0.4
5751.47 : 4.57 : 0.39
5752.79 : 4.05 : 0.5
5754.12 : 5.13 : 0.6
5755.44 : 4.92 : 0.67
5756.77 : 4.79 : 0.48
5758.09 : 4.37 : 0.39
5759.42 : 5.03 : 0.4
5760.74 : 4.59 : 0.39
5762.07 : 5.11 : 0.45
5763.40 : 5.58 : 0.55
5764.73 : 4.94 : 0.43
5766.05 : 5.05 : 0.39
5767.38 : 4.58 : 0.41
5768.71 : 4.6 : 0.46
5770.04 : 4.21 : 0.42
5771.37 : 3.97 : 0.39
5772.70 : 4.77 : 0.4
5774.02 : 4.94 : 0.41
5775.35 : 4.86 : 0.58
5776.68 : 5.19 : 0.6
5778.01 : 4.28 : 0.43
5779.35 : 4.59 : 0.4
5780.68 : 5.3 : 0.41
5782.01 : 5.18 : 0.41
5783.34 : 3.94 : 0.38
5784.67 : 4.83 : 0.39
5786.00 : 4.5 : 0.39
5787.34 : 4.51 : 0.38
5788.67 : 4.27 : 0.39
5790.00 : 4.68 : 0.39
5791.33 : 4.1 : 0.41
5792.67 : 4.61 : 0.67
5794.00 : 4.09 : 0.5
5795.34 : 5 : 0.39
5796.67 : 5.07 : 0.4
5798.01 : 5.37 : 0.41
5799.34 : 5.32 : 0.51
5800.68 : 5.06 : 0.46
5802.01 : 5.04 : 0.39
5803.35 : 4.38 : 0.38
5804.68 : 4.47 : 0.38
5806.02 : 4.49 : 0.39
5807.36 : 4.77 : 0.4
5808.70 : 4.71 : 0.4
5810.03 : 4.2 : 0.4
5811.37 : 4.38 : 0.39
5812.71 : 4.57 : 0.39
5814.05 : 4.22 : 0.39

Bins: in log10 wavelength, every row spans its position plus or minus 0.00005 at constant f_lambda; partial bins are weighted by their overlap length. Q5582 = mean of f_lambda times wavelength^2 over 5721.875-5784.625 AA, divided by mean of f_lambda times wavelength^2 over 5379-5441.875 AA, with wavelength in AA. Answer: 1.23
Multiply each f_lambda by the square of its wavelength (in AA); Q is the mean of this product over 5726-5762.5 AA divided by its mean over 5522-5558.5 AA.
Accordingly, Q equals 1.11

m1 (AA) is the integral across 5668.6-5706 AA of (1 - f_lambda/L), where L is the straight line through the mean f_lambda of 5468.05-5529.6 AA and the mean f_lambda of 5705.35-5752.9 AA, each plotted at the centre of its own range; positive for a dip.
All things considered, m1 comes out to 0.7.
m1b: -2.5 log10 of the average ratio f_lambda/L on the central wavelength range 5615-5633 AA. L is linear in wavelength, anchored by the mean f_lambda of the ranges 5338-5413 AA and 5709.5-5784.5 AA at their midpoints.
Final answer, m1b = 0.01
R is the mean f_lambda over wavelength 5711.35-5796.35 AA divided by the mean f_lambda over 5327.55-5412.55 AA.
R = 1.1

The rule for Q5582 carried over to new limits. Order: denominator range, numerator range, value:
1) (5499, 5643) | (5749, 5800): 1.13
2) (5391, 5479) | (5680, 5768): 1.16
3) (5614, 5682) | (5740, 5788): 1.11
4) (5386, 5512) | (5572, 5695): 1.06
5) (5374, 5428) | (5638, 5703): 1.13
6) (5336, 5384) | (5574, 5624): 1.06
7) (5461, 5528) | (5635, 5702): 1.04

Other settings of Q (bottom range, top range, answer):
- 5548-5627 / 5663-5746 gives 1.08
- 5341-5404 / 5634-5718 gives 1.13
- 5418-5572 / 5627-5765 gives 1.09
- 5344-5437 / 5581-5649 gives 1.09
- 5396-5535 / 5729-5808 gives 1.18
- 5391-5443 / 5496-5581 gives 1.08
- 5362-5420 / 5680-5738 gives 1.17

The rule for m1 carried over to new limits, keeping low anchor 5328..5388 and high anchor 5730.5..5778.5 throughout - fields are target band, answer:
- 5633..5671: 1.92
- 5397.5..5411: 0.67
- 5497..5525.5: 0.47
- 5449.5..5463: 0.71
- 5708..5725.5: 0.75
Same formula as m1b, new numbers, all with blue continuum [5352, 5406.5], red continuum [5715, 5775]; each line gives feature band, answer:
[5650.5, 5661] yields 0.073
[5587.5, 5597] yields 0.157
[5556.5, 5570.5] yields 0.051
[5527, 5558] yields -0.014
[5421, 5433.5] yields 0.035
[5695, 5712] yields 0.038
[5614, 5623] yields 0.088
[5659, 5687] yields 0.067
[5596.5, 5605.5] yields 0.042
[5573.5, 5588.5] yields 0.035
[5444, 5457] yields 0.022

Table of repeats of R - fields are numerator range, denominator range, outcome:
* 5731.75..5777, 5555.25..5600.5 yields 1.11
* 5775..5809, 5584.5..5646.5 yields 1.06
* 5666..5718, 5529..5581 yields 0.99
